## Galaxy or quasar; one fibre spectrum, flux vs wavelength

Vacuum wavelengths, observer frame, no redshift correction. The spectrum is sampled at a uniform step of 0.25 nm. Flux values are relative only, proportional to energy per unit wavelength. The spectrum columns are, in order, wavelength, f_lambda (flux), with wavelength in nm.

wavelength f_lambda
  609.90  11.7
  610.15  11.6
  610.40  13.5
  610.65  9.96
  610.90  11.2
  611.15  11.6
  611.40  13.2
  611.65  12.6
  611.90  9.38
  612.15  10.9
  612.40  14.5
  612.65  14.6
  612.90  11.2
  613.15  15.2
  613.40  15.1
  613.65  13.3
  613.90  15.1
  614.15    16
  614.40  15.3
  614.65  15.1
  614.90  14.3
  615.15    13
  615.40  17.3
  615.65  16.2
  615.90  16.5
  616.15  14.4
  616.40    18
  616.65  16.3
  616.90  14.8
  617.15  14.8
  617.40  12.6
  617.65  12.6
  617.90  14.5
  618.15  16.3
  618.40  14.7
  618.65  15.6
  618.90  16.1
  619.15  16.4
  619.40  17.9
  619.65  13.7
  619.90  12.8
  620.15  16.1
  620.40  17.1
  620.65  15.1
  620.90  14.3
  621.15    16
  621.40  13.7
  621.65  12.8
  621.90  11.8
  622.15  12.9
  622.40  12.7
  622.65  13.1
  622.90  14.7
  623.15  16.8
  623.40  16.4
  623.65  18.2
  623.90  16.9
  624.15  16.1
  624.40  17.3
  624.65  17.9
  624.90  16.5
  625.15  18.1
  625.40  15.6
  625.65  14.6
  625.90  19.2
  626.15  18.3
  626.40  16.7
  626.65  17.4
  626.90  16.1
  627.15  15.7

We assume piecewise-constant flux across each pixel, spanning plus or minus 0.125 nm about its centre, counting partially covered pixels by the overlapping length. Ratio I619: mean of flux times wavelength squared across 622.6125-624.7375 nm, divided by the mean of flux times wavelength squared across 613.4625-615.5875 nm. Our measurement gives 1.13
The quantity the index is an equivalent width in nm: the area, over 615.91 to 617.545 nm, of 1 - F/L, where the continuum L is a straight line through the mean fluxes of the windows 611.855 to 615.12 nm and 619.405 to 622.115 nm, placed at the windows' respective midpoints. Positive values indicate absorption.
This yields -0.122 nm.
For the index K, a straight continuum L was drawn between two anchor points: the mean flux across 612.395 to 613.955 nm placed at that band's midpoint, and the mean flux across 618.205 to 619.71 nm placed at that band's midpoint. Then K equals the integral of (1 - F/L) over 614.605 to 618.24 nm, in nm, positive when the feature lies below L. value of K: -0.01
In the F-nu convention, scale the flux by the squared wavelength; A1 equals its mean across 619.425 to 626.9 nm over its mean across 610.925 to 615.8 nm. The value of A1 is 1.2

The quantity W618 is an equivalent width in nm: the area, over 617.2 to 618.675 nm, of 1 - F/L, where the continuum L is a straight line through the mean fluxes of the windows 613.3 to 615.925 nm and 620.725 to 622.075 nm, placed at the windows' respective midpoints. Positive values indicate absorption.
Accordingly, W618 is 0.01 nm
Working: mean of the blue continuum 15.2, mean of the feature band 14.3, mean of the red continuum 13.7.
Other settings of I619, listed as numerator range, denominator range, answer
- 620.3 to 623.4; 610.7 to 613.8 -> 1.16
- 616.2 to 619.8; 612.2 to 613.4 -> 1.12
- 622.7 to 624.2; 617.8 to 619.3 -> 1.06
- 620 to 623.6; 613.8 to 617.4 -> 0.97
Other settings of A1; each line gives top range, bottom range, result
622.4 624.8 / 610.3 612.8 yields 1.39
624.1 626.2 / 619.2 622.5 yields 1.20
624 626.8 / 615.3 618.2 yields 1.15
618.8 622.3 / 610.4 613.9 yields 1.20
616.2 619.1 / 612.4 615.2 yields 1.06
